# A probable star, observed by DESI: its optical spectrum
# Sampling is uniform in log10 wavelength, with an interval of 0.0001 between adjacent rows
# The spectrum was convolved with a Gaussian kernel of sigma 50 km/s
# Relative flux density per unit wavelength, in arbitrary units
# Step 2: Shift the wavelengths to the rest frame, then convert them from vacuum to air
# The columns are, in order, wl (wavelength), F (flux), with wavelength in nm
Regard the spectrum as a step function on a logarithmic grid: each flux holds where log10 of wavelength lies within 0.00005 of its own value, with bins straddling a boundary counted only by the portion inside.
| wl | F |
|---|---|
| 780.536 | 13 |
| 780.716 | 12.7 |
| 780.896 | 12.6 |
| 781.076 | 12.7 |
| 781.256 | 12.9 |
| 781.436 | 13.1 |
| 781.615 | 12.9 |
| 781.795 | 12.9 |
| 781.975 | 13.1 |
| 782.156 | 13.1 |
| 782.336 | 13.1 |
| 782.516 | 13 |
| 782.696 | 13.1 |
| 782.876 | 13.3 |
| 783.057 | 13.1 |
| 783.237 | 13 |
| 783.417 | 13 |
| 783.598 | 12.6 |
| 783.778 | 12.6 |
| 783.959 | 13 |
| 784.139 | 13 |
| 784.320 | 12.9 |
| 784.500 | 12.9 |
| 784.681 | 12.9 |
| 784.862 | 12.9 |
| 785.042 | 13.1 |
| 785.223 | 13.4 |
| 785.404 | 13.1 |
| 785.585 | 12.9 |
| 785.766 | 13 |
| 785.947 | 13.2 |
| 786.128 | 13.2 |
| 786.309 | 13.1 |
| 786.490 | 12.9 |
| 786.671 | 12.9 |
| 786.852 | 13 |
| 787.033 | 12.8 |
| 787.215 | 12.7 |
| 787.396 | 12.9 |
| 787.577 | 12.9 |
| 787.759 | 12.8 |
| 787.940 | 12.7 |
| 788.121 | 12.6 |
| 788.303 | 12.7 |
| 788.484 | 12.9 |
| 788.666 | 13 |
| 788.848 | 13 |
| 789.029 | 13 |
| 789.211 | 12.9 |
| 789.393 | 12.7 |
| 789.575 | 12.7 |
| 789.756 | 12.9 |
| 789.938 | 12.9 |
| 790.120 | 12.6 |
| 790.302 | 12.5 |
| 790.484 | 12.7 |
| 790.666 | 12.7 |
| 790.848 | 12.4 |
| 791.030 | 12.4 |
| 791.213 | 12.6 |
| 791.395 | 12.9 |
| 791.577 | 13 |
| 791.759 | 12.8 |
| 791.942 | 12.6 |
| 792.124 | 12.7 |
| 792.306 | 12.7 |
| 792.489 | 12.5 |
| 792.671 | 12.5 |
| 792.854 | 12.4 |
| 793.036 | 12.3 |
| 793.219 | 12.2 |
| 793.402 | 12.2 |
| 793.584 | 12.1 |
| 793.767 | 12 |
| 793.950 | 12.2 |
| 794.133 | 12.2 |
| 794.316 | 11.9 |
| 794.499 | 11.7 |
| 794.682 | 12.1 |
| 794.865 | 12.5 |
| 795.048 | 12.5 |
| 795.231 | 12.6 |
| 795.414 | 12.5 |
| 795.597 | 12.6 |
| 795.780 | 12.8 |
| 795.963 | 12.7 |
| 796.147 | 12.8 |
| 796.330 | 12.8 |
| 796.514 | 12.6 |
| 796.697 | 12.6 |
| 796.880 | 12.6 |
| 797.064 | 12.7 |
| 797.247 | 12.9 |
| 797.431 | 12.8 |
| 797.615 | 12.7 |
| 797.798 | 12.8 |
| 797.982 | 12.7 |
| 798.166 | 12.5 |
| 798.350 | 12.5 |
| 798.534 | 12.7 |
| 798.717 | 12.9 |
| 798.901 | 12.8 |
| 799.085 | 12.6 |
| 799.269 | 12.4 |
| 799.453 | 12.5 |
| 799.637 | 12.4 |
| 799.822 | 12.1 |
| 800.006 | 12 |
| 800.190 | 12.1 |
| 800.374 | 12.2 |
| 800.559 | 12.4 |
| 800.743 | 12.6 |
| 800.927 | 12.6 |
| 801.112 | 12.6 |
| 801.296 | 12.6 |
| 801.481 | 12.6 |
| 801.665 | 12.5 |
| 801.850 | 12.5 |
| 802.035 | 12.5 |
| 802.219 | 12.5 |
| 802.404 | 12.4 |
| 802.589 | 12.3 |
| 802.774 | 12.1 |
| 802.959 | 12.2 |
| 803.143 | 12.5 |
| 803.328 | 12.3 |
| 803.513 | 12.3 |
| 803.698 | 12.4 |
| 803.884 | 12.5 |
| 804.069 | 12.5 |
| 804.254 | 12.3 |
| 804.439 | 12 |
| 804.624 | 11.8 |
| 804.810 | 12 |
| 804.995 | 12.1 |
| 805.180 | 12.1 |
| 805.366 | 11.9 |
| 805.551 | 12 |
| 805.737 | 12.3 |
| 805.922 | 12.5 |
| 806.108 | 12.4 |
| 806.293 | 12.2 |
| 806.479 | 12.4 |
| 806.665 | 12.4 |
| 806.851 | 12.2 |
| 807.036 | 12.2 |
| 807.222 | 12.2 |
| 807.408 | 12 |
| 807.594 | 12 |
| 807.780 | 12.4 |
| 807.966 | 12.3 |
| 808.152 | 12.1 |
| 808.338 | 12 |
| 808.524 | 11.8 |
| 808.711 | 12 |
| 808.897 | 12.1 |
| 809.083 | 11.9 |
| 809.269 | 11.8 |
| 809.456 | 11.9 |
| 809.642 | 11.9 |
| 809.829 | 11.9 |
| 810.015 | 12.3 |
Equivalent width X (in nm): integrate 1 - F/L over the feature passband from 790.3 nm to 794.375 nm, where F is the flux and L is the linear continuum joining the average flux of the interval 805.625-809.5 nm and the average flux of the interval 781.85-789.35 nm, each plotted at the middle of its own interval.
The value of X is 0.08 nm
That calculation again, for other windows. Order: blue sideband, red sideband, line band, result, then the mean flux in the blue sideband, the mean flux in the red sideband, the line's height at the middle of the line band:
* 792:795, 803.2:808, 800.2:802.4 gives -0.045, 12.3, 12.2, 12.2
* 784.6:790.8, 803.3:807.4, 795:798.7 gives -0.040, 12.9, 12.2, 12.5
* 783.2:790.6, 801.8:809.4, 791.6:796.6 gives 0.075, 12.9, 12.2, 12.6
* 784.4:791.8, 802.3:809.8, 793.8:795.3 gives 0.049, 12.9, 12.2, 12.6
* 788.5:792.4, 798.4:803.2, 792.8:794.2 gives 0.051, 12.7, 12.4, 12.7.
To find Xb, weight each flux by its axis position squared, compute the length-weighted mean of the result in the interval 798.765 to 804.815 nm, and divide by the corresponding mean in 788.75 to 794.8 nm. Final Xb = 1.01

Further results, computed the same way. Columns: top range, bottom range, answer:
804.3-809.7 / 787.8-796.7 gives 1.00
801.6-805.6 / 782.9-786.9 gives 0.99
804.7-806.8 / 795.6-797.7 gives 0.98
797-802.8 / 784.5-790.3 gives 1.00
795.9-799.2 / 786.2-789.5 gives 1.01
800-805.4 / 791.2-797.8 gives 1.01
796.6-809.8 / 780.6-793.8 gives 1.00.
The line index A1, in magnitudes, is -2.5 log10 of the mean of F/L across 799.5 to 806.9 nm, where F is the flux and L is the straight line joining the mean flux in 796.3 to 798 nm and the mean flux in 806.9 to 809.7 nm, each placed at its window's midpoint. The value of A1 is 0.00 mag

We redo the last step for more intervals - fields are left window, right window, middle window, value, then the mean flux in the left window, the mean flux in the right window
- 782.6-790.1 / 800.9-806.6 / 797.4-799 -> -0.02 mag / 12.9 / 12.3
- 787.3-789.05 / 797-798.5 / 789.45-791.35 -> 0.01 mag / 12.8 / 12.7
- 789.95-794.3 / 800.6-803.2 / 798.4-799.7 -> -0.01 mag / 12.5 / 12.5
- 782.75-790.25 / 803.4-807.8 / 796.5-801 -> -0.01 mag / 12.9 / 12.2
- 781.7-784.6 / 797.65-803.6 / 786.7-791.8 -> 0.00 mag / 13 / 12.5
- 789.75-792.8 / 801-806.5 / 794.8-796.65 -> -0.01 mag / 12.7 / 12.3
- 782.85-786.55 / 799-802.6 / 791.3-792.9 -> 0.00 mag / 13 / 12.4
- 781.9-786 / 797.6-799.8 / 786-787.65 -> 0.00 mag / 13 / 12.6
